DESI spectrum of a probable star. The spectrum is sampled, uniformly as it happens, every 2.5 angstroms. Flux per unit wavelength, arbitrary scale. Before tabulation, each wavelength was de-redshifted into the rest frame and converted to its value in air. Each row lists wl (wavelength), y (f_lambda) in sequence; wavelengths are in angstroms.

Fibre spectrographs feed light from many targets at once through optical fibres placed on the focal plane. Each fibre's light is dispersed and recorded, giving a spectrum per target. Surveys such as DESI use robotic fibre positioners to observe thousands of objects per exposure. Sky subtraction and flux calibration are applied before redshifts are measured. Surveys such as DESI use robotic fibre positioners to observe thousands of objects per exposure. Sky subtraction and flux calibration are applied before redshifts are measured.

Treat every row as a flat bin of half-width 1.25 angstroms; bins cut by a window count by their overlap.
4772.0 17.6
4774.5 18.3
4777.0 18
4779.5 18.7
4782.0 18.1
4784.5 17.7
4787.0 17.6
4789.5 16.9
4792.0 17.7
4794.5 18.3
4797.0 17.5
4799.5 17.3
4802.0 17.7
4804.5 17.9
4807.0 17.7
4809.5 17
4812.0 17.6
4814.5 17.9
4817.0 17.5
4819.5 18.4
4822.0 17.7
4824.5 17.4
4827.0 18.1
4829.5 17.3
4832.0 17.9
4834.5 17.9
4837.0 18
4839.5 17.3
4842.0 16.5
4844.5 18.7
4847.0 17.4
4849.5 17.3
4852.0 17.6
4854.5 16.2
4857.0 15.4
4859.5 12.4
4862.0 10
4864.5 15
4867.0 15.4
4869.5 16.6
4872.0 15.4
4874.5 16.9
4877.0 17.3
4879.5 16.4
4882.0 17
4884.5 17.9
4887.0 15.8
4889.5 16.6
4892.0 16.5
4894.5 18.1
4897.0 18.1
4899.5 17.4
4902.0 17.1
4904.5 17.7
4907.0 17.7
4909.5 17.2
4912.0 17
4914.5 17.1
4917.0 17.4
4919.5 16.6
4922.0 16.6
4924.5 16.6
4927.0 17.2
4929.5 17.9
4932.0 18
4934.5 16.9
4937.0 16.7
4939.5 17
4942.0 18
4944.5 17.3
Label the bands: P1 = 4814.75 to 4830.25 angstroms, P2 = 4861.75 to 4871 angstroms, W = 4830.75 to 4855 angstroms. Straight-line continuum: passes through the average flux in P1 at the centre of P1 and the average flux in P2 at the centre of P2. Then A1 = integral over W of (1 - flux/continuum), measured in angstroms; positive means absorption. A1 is -1.7 angstroms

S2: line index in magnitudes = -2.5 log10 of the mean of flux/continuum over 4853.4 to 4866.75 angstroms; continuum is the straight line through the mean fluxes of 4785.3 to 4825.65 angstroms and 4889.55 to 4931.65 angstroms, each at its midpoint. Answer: 0.25 mag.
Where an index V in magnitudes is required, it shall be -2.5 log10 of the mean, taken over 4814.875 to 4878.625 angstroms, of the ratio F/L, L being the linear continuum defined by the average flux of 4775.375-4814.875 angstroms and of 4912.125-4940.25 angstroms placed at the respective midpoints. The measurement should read 0.05 mag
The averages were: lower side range 17.7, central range 16.6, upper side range 17.1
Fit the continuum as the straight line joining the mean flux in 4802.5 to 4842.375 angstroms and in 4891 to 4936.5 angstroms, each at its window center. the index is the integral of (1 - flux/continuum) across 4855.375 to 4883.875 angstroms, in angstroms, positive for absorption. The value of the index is 3.5 angstroms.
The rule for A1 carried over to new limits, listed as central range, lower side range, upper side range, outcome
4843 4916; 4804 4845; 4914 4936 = 3.57 angstroms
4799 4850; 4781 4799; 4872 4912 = -0.51 angstroms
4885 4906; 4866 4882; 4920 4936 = -0.62 angstroms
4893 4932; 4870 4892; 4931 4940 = -0.92 angstroms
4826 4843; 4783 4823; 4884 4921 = -0.07 angstroms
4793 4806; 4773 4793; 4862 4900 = -0.08 angstroms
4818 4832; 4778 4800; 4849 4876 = -1.06 angstroms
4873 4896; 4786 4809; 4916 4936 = 0.47 angstroms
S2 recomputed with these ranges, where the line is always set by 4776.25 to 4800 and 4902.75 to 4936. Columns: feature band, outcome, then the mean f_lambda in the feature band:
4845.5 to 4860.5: 0.09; 16.2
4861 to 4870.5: 0.22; 14.3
